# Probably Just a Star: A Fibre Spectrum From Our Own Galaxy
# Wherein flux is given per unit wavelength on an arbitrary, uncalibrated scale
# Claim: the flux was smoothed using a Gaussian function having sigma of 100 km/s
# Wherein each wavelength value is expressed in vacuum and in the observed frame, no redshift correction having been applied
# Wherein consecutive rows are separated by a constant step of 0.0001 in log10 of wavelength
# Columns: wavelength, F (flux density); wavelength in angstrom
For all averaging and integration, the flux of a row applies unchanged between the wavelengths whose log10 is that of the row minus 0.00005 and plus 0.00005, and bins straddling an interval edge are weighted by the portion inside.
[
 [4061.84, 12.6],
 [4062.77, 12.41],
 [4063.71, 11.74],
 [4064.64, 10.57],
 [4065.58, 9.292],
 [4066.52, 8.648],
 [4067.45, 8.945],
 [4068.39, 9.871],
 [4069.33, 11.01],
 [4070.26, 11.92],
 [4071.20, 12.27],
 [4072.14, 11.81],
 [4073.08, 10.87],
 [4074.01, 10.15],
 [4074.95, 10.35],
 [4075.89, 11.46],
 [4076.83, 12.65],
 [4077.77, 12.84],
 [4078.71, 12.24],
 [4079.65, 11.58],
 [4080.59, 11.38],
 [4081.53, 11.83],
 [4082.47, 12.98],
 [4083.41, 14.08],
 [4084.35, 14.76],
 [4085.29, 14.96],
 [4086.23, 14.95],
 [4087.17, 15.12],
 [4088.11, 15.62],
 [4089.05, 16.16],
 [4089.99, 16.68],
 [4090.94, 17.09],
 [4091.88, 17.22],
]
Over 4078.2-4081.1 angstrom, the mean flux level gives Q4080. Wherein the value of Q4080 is 11.7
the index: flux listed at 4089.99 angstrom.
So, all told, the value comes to 16.68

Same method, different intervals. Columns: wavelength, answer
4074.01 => 10.15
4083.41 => 14.08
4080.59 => 11.38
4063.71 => 11.74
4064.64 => 10.57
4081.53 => 11.83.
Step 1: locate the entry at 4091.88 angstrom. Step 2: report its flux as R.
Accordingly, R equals 17.22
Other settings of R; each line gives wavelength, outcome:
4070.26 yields 11.92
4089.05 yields 16.16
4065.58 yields 9.292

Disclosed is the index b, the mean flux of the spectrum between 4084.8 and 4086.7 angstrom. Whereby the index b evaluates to 15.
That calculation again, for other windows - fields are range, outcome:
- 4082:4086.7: 14.4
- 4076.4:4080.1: 12.3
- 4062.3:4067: 10.5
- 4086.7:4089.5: 15.6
